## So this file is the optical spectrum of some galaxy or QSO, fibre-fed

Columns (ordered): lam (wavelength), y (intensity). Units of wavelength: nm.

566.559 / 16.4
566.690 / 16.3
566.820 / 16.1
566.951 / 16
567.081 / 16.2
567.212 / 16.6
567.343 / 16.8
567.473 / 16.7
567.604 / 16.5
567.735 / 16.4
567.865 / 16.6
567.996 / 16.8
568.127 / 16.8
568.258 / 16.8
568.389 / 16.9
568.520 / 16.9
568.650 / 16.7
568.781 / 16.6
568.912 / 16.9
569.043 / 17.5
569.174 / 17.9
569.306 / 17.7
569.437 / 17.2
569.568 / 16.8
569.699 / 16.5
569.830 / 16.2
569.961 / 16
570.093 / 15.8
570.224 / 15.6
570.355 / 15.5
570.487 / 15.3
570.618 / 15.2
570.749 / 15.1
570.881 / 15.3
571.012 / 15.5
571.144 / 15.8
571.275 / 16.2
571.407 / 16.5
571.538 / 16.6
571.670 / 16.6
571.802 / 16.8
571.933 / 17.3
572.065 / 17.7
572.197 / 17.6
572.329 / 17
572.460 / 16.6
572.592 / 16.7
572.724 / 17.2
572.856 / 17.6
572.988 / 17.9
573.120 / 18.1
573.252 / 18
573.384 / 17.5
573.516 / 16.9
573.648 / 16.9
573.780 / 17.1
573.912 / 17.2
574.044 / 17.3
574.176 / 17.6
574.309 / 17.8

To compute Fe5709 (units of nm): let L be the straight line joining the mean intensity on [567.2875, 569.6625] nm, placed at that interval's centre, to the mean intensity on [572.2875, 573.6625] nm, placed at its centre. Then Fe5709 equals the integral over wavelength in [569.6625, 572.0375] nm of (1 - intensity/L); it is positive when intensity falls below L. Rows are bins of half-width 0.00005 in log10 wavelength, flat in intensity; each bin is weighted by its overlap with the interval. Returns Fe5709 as 0.16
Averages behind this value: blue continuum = 16.9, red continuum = 17.3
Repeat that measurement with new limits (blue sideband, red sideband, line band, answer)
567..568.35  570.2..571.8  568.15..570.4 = -0.06 nm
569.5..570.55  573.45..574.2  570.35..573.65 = -0.02 nm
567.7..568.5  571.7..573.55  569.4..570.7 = 0.08 nm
